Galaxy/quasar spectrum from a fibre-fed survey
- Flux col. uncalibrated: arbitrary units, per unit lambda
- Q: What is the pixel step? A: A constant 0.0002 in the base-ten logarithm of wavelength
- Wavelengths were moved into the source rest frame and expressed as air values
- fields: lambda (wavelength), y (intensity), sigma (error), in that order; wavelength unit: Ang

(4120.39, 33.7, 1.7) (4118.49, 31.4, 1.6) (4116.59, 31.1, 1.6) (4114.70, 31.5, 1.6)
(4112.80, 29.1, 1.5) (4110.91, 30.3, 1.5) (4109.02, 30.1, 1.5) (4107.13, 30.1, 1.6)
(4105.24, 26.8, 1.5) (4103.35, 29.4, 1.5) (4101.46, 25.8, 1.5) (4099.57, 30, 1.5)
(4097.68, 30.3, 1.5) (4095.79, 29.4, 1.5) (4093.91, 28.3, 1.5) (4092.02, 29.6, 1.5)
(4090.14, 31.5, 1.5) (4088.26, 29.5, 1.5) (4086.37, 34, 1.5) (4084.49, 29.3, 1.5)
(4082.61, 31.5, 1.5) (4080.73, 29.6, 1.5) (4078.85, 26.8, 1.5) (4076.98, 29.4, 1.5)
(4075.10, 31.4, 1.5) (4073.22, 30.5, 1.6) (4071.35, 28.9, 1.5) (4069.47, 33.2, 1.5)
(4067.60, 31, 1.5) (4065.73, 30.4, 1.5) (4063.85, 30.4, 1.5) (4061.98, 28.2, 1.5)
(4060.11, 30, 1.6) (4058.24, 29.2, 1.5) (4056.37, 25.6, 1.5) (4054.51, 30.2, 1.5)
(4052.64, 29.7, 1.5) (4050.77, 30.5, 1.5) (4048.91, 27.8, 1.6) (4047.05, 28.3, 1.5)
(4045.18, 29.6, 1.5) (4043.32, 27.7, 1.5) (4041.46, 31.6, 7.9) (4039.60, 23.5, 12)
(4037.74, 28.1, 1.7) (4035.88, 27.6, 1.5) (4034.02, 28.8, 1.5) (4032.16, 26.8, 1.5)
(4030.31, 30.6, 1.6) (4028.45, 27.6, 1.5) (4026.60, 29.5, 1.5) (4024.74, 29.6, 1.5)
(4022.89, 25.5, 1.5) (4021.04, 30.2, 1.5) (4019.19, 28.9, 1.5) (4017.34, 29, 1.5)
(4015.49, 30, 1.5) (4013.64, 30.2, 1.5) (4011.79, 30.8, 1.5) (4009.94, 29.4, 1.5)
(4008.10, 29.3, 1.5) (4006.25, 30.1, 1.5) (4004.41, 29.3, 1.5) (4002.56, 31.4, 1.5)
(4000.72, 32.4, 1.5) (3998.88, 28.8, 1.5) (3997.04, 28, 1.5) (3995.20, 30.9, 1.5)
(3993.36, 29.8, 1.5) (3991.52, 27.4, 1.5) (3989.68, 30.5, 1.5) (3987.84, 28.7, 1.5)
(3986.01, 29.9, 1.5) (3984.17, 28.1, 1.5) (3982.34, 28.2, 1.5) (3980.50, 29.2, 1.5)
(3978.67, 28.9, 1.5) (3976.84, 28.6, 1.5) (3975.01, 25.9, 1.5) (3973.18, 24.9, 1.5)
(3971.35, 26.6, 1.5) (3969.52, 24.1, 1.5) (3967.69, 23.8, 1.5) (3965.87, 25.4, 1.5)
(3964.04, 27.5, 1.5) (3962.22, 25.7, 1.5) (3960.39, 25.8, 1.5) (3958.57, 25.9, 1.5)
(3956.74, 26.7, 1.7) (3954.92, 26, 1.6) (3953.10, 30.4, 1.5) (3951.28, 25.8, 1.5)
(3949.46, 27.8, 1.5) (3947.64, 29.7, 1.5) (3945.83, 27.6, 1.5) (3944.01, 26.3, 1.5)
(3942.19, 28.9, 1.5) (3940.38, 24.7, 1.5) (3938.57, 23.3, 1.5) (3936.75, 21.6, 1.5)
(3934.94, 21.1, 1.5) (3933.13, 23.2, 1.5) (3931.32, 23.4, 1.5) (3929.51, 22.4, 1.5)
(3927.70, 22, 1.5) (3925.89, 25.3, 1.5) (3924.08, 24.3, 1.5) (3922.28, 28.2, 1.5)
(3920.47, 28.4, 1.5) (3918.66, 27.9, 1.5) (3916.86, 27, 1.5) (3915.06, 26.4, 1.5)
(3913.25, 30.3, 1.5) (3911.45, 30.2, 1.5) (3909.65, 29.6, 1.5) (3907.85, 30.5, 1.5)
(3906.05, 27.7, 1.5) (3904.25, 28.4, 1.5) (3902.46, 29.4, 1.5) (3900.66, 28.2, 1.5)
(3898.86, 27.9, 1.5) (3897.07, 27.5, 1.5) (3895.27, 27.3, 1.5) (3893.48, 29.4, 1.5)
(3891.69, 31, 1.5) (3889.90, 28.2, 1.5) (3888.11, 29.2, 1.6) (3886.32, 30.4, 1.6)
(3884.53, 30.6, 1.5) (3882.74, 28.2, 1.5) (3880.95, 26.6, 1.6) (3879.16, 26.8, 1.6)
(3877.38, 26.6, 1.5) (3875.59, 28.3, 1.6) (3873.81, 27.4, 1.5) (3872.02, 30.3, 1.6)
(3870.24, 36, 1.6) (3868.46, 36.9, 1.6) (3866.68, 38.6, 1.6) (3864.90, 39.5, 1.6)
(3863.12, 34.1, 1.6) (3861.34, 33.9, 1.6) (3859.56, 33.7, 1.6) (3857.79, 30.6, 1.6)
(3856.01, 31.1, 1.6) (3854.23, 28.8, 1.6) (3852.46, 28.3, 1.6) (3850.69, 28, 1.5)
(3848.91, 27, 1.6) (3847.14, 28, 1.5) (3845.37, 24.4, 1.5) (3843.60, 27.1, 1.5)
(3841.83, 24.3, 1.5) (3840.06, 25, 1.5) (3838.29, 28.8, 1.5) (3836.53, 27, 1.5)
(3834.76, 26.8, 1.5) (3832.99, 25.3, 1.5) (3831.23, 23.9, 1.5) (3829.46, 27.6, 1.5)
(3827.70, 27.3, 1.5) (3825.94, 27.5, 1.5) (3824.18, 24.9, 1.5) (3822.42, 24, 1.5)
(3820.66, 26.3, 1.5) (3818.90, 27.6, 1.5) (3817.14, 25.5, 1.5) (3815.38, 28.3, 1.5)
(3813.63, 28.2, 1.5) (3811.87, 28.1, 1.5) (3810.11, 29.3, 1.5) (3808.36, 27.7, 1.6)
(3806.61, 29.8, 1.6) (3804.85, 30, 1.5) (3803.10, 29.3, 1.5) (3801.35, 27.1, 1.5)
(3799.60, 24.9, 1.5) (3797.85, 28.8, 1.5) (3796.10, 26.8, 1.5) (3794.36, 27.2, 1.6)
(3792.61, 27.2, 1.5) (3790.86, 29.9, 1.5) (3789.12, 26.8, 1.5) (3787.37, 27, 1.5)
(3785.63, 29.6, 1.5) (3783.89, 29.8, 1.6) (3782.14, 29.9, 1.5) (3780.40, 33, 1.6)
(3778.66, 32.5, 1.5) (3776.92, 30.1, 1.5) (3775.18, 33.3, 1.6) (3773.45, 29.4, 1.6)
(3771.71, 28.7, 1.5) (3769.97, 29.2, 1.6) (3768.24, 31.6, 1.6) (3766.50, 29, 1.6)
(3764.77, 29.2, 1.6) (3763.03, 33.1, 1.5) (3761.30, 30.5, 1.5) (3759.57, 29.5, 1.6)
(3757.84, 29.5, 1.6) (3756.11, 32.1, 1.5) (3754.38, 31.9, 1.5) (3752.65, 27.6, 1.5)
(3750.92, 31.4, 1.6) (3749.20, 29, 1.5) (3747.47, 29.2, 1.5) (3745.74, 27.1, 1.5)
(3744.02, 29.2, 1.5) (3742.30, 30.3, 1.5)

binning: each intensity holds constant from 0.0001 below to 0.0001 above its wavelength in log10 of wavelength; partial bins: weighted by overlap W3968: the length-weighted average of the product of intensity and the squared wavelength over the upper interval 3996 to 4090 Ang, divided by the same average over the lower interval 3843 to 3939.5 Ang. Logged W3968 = 1.11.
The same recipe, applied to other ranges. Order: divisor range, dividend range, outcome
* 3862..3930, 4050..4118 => 1.12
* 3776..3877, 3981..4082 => 1.12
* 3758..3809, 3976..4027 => 1.12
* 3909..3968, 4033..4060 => 1.15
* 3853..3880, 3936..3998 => 0.89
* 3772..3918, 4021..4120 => 1.14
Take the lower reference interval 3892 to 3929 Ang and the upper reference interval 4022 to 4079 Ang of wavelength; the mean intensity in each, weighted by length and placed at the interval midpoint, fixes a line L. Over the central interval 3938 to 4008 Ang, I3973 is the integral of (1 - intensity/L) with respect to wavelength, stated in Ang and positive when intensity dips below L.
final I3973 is 1.4 Ang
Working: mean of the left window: 27.8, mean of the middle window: 27.8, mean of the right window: 29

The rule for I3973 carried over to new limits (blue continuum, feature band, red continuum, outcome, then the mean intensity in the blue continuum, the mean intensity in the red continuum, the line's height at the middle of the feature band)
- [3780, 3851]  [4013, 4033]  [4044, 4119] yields 0.2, 27.4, 29.7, 29.2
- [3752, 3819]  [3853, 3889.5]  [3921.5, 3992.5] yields -4.7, 29.2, 26.3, 27.7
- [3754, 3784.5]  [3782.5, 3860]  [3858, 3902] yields 7.8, 30.7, 30.7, 30.7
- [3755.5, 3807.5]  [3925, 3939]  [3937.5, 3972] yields 2.1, 29.5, 26.4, 26.8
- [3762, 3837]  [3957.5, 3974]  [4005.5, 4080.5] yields 1.9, 28.3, 29.2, 28.9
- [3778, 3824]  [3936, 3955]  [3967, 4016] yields 1.3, 28.2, 28.7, 28.6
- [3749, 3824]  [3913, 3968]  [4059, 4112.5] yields 6.7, 29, 29.8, 29.4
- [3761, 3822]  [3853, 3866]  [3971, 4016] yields -1.8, 28.9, 29.1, 29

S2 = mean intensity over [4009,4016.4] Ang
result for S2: 30.1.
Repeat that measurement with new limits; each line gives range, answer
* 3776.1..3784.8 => 31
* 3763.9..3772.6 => 29.5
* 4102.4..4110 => 29.1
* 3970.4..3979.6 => 27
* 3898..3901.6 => 28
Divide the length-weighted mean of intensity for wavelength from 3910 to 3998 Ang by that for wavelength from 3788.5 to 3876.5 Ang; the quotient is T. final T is 0.9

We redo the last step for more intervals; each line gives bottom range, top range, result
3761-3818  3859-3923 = 1.03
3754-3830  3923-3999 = 0.92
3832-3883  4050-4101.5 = 1.01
